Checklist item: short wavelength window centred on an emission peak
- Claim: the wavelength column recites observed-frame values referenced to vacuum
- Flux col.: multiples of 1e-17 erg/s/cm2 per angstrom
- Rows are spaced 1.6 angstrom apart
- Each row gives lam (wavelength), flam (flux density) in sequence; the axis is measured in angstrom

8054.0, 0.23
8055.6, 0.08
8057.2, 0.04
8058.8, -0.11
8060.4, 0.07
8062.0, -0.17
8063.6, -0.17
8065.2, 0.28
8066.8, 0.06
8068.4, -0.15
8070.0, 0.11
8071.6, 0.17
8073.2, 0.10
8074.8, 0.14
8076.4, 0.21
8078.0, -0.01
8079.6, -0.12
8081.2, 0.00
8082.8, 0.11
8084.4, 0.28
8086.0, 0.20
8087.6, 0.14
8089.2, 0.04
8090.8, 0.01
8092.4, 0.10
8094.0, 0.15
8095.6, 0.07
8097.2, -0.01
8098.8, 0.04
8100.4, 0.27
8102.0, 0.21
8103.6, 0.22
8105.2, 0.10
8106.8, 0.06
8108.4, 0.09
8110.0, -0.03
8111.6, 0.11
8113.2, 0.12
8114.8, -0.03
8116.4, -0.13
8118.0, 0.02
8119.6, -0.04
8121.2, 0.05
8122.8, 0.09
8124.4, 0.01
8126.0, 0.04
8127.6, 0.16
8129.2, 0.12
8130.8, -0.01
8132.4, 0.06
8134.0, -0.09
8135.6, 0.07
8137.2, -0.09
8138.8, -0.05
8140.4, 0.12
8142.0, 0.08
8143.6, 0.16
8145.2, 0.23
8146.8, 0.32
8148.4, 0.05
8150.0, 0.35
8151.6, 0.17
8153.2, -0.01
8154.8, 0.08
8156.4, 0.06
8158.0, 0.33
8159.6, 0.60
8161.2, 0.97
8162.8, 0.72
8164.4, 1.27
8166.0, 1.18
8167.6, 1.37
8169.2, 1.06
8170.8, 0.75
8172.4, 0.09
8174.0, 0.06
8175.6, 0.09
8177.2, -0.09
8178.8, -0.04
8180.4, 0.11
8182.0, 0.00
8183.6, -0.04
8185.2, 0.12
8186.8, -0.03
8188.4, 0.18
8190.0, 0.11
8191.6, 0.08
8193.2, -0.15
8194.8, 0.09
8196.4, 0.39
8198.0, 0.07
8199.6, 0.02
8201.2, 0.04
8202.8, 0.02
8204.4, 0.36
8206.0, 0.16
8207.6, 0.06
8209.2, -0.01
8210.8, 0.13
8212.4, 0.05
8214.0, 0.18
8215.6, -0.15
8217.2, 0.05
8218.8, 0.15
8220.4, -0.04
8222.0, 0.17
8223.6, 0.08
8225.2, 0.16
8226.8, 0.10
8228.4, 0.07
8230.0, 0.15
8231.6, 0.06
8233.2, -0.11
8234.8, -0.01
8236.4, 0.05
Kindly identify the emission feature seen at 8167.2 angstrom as [O II]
